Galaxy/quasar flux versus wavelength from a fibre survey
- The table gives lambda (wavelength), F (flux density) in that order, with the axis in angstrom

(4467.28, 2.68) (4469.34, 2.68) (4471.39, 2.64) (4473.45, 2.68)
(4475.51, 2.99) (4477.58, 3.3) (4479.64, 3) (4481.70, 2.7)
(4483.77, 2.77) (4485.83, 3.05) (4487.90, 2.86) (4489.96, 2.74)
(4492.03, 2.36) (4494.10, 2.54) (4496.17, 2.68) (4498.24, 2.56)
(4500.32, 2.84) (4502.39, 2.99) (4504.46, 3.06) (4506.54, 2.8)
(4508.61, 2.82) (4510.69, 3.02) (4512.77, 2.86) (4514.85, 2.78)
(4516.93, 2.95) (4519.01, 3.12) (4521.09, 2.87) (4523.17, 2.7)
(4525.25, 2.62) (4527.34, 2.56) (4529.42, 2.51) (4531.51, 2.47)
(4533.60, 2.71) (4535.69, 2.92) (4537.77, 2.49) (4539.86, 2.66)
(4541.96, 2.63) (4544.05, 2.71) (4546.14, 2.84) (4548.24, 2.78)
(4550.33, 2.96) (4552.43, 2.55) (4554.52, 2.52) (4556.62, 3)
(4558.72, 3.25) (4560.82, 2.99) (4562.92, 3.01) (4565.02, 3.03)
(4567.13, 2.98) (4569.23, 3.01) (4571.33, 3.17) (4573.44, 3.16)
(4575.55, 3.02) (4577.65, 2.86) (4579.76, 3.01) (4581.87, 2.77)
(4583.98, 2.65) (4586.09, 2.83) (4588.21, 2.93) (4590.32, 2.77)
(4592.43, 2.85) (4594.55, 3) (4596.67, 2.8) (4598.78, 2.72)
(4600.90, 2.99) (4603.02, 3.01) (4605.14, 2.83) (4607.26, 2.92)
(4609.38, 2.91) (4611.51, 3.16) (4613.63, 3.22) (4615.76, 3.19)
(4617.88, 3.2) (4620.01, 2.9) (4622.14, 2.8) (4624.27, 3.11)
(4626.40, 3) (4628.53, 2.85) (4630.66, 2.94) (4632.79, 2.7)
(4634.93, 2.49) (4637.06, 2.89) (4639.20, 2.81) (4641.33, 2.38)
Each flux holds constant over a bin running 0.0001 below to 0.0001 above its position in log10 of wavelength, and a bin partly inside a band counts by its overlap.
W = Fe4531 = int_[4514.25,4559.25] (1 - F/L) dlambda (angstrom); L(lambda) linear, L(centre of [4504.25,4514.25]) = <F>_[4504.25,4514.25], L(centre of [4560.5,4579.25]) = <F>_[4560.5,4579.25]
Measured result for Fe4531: 3.12 angstrom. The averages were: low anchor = 2.89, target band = 2.75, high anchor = 3.03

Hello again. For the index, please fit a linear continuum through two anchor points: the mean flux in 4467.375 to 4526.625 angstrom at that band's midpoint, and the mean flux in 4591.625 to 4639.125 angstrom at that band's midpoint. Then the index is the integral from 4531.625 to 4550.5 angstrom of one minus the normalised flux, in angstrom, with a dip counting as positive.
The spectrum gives 0.9 angstrom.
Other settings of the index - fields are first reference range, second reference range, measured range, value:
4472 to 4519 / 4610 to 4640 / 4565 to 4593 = -0.2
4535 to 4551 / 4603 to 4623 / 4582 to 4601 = 0.7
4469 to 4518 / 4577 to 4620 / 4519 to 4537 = 1.0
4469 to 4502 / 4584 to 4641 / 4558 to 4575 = -1.3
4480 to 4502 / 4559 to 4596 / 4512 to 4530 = 0.1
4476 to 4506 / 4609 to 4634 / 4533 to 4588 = 0.9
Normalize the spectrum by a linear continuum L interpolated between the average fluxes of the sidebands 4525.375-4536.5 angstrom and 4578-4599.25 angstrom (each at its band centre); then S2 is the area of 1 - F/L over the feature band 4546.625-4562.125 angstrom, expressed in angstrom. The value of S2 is -0.9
